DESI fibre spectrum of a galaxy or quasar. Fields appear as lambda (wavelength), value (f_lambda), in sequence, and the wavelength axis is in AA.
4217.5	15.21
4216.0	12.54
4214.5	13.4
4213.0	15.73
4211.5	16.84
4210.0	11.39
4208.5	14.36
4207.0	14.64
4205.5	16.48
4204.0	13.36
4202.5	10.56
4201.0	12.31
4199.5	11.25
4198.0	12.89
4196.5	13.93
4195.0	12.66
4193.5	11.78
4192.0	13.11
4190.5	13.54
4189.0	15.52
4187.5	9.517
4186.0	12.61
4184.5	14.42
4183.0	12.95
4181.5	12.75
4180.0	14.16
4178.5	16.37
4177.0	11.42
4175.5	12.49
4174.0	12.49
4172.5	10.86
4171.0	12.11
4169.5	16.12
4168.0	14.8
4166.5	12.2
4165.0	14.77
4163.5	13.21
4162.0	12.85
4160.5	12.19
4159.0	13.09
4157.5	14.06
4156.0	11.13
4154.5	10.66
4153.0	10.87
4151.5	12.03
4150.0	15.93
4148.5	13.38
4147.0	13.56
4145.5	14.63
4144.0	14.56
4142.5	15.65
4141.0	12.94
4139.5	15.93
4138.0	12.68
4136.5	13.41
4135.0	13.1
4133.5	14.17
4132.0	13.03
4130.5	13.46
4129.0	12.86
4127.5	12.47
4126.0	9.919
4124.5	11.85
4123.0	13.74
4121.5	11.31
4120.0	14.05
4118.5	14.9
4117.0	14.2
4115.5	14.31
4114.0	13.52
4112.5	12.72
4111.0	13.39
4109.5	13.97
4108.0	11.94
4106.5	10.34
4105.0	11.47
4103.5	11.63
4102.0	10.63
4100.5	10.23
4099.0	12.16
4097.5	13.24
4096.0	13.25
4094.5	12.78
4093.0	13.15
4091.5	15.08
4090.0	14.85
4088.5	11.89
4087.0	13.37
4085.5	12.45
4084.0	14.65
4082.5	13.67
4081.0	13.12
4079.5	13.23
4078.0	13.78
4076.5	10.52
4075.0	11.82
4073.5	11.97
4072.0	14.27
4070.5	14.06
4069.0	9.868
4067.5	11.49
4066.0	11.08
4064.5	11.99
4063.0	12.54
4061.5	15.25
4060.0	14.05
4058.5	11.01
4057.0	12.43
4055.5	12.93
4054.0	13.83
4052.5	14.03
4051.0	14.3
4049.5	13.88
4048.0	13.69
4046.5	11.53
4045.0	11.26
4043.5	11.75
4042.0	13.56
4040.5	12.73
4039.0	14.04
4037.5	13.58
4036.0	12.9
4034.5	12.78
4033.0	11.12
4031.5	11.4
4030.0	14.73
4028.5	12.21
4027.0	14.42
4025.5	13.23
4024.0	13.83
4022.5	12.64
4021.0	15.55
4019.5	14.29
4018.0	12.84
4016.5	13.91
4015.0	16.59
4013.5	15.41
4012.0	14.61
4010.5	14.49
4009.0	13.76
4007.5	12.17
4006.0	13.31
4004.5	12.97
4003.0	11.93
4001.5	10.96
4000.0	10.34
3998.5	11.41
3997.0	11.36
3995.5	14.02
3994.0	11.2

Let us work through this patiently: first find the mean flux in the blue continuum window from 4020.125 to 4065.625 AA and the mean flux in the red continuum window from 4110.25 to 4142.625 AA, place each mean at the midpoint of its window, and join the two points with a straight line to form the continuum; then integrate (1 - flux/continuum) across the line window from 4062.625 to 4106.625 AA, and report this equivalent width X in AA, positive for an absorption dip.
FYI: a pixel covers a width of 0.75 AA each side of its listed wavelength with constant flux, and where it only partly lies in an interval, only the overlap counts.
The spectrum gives 2.3 AA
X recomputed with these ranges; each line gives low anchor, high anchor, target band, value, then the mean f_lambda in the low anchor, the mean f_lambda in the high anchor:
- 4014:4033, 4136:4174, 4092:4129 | 2.4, 13.7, 13.3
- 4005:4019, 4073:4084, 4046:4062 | -0.1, 14.1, 12.7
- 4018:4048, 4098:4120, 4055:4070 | 0.7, 13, 12.6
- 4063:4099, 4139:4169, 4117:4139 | 0.3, 12.8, 13.4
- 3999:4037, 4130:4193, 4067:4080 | 0.9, 13.3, 13.3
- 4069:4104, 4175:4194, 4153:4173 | 0.3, 12.8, 13.2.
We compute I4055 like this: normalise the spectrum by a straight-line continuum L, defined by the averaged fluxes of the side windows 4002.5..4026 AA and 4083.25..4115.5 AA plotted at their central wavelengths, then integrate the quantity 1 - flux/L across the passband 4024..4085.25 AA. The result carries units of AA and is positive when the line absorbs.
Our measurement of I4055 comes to 2.1 AA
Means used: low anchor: 13.9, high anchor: 12.7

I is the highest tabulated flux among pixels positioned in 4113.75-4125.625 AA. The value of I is 14.9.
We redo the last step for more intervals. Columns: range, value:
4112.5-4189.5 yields 16.37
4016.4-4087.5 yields 15.55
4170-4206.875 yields 16.48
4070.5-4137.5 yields 15.08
